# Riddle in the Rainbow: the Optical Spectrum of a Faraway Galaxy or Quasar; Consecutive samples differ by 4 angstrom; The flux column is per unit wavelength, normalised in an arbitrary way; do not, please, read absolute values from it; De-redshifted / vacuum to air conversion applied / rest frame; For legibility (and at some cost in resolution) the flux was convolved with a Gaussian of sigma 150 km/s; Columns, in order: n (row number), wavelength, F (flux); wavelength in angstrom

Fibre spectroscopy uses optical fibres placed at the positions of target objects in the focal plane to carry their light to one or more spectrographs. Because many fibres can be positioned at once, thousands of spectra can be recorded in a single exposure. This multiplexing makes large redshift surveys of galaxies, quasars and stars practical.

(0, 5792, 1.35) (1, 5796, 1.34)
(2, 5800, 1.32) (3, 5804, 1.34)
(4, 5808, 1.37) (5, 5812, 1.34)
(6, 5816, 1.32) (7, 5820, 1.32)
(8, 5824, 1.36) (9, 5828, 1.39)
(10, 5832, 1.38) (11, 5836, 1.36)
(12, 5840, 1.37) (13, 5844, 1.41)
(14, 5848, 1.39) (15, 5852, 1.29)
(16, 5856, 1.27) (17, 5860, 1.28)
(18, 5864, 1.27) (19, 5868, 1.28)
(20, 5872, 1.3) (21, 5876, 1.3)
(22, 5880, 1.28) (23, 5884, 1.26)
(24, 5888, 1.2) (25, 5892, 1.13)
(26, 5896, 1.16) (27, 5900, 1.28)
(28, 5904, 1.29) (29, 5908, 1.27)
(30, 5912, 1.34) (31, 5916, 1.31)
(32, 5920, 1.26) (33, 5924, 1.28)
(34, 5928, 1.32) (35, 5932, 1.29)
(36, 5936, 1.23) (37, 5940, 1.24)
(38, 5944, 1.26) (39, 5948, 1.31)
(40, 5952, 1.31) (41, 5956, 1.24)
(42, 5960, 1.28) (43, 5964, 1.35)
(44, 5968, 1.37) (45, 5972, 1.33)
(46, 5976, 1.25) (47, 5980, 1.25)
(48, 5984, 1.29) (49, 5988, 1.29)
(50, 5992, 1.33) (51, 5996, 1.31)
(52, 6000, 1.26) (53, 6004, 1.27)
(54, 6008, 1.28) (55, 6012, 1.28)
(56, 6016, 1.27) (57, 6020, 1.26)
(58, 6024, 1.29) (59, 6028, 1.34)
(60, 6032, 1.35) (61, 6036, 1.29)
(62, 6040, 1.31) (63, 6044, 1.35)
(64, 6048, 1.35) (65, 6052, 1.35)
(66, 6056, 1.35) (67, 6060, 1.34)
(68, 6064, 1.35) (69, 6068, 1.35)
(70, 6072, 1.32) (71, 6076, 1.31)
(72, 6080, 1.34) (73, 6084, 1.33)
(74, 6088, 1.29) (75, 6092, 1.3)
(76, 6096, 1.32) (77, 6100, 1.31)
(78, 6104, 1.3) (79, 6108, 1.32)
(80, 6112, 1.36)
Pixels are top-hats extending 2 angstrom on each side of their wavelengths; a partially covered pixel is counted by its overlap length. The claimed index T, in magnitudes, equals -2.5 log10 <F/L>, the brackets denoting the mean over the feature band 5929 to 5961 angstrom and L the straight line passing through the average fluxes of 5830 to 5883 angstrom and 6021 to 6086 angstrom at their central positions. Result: 0.05 mag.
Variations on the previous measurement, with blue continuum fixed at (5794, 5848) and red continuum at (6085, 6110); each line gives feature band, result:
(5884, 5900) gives 0.13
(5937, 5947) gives 0.07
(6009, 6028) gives 0.03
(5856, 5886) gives 0.06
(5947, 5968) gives 0.02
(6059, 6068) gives -0.03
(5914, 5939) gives 0.05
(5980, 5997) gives 0.02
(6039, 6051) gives -0.02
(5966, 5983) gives 0.02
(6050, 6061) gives -0.03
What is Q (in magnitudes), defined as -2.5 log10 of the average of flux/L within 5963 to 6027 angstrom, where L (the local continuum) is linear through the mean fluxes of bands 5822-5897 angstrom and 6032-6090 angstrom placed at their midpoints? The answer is 0.02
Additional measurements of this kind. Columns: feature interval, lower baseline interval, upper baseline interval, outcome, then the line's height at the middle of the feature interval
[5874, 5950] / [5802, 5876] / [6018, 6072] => 0.06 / 1.33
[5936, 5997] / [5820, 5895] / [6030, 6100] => 0.02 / 1.32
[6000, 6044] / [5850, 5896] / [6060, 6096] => 0.01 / 1.31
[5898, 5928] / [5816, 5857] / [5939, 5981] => 0.02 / 1.32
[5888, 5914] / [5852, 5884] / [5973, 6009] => 0.03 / 1.28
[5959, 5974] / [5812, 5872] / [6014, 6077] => -0.01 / 1.33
